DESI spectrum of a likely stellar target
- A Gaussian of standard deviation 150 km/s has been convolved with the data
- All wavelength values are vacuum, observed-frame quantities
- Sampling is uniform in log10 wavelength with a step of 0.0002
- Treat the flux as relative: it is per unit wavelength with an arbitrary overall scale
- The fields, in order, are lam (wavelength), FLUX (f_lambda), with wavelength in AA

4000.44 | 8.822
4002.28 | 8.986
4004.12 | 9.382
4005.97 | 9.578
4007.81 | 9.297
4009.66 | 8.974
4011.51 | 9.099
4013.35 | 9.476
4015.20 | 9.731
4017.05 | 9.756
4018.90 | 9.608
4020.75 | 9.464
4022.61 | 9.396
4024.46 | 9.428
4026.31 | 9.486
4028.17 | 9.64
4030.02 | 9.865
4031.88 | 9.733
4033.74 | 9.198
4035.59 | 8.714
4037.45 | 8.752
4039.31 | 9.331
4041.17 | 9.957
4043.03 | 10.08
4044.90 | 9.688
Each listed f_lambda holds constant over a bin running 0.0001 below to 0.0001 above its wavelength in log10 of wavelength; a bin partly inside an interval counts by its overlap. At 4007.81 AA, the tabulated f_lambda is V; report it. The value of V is 9.297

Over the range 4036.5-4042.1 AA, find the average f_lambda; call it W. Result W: 9.34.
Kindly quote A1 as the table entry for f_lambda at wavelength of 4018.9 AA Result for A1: 9.608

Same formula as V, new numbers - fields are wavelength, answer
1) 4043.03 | 10.08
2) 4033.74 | 9.198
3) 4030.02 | 9.865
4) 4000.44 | 8.822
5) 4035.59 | 8.714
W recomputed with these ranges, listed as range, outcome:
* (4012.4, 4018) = 9.66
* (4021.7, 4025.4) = 9.43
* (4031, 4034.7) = 9.47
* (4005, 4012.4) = 9.23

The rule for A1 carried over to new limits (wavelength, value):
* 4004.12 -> 9.382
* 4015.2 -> 9.731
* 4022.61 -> 9.396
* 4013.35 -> 9.476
